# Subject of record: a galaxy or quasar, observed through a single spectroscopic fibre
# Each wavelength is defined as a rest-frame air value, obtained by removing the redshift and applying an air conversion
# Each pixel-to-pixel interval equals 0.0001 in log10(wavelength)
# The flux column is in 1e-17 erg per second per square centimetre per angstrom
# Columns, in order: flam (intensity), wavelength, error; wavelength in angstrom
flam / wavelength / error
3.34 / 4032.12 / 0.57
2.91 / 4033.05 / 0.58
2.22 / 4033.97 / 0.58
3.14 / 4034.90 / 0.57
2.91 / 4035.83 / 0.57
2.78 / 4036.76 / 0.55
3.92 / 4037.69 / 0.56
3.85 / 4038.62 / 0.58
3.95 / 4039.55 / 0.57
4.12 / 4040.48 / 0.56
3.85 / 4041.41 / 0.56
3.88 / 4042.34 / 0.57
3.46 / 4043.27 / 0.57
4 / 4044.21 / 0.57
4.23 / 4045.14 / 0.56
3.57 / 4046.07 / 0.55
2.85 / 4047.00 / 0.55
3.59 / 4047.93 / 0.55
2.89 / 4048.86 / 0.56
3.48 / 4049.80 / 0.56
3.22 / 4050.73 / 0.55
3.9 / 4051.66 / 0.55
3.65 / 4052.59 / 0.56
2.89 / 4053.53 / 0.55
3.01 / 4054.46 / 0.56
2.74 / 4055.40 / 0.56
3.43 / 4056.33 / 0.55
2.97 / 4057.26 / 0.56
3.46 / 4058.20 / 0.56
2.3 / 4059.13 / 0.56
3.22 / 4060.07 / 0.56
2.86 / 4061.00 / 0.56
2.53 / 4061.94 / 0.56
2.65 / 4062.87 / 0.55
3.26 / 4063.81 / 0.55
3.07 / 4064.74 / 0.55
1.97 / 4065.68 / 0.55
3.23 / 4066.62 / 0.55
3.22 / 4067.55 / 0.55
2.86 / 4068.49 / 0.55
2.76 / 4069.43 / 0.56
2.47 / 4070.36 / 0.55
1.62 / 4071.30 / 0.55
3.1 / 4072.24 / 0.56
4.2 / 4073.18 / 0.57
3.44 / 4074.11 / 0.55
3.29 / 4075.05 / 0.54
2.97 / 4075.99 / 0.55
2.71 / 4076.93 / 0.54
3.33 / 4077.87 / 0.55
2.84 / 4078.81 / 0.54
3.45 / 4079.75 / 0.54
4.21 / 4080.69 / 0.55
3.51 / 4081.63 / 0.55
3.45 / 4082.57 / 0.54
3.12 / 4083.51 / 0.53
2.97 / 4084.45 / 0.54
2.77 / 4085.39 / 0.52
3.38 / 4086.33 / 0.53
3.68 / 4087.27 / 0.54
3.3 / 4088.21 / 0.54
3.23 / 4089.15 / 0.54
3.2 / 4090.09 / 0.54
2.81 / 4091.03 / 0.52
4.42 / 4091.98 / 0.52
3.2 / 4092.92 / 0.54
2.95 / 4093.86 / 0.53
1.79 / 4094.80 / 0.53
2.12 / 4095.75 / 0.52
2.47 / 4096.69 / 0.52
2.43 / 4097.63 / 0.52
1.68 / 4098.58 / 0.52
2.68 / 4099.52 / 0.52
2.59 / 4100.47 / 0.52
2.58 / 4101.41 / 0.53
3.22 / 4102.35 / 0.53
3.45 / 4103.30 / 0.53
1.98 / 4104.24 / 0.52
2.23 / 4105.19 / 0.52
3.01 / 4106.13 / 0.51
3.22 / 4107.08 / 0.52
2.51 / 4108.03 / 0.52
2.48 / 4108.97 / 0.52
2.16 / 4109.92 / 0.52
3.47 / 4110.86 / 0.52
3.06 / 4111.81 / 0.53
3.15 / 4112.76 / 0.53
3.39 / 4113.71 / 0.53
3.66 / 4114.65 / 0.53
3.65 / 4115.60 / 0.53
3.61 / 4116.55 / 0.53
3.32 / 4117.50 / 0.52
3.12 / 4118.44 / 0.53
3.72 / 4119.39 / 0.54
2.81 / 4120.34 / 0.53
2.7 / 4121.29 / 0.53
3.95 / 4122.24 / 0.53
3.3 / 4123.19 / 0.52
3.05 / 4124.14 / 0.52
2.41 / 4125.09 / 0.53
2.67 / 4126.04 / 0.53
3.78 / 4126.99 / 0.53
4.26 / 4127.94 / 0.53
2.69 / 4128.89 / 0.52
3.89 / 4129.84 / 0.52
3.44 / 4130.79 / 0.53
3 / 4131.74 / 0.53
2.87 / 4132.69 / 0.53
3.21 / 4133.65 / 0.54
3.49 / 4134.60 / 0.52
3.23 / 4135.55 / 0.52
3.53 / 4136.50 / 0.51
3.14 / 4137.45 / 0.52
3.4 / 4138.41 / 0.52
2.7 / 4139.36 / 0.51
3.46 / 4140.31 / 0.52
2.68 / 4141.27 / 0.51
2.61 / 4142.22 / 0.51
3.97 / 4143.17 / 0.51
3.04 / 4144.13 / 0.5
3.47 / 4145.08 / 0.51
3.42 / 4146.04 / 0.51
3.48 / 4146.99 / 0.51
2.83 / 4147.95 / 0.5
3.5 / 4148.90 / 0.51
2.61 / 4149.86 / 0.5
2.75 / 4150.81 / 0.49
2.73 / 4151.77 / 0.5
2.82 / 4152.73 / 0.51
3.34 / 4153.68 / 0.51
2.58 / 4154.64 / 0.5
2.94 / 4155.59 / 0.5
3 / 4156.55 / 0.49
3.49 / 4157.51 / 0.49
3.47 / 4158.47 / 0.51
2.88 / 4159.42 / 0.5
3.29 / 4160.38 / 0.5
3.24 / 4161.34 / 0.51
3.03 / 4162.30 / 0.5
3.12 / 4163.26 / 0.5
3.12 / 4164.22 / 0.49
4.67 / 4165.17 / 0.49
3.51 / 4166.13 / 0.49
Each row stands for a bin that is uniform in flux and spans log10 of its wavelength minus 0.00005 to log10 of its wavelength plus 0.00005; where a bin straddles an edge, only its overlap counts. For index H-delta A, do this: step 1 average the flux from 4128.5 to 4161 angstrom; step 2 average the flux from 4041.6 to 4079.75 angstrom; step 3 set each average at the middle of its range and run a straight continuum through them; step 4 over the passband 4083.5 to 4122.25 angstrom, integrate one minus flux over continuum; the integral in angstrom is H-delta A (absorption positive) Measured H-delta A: 2.1 angstrom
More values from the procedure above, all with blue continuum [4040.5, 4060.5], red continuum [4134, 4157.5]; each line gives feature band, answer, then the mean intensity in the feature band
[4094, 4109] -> 3.2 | 2.54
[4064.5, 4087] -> 1.5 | 3.09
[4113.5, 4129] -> -0.6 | 3.31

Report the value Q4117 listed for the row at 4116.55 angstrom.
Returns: 3.61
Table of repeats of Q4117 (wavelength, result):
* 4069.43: 2.76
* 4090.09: 3.2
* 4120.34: 2.81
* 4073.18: 4.2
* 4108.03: 2.51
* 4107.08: 3.22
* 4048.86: 2.89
